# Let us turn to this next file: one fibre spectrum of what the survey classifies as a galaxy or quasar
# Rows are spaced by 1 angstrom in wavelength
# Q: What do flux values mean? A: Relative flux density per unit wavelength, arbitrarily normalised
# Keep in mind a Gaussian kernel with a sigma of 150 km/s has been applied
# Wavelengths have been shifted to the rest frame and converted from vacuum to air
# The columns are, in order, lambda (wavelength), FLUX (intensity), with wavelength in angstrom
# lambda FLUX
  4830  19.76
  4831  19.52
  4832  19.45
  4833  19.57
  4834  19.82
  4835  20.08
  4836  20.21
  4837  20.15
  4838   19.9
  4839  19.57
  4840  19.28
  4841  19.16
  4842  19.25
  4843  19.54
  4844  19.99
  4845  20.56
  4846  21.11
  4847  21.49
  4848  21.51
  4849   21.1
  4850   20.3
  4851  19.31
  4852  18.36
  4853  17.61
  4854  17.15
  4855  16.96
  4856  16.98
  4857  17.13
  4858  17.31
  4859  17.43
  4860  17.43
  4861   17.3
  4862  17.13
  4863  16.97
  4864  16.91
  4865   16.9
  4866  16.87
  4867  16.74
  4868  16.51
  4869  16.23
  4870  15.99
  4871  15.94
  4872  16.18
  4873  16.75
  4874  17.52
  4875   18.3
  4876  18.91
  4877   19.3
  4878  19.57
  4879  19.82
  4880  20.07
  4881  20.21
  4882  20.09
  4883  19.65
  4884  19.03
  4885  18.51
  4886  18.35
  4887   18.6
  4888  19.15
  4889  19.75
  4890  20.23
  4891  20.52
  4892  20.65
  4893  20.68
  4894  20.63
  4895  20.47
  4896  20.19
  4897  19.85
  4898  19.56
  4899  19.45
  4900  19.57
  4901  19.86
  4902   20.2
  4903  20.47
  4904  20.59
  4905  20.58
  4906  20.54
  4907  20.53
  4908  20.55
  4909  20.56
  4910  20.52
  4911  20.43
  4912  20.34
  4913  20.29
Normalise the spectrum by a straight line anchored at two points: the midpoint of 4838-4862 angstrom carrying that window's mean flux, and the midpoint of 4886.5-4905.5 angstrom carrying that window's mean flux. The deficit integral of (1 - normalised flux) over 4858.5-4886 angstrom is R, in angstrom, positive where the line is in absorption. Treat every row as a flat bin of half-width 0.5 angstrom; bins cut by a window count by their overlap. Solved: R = 2.28 angstrom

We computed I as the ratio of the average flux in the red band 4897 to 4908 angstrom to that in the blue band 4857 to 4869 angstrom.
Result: 1.2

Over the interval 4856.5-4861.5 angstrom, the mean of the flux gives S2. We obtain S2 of 17.3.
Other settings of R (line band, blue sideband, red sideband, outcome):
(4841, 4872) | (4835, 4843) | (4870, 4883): 1.65 angstrom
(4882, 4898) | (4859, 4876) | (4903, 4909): -0.59 angstrom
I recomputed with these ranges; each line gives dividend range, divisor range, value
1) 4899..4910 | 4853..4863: 1.18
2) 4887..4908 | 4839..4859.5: 1.06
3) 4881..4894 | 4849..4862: 1.10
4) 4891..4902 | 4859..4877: 1.18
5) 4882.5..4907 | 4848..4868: 1.12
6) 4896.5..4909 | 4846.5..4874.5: 1.14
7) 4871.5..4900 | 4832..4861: 1.01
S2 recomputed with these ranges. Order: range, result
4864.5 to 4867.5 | 16.8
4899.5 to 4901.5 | 19.7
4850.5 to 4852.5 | 18.8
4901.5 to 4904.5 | 20.4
